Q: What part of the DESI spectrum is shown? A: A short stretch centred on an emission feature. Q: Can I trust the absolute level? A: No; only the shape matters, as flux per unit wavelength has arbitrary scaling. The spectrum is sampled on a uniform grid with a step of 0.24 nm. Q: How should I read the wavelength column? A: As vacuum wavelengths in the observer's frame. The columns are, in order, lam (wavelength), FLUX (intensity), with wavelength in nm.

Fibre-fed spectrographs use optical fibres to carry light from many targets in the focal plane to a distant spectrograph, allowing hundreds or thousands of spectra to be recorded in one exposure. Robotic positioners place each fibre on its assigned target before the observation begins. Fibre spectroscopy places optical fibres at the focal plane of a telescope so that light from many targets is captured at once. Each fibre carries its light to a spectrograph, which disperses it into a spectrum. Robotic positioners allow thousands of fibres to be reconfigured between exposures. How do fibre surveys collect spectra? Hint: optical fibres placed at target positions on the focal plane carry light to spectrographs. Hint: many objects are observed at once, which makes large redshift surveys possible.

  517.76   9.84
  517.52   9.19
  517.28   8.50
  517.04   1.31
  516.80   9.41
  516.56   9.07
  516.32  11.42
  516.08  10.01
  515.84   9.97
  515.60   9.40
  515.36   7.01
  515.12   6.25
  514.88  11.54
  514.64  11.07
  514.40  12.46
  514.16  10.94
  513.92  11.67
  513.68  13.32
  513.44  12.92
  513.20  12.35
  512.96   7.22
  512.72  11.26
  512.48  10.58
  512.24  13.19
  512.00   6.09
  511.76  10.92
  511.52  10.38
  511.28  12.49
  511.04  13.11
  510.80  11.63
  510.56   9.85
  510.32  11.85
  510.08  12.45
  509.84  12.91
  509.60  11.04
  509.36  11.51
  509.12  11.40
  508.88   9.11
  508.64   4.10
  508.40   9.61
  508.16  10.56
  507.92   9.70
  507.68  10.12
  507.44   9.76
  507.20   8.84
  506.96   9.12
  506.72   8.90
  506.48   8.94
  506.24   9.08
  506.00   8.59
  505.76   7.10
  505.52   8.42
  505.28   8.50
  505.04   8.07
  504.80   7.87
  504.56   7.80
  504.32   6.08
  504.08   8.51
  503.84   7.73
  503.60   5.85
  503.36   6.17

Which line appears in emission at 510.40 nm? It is C IV 1549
